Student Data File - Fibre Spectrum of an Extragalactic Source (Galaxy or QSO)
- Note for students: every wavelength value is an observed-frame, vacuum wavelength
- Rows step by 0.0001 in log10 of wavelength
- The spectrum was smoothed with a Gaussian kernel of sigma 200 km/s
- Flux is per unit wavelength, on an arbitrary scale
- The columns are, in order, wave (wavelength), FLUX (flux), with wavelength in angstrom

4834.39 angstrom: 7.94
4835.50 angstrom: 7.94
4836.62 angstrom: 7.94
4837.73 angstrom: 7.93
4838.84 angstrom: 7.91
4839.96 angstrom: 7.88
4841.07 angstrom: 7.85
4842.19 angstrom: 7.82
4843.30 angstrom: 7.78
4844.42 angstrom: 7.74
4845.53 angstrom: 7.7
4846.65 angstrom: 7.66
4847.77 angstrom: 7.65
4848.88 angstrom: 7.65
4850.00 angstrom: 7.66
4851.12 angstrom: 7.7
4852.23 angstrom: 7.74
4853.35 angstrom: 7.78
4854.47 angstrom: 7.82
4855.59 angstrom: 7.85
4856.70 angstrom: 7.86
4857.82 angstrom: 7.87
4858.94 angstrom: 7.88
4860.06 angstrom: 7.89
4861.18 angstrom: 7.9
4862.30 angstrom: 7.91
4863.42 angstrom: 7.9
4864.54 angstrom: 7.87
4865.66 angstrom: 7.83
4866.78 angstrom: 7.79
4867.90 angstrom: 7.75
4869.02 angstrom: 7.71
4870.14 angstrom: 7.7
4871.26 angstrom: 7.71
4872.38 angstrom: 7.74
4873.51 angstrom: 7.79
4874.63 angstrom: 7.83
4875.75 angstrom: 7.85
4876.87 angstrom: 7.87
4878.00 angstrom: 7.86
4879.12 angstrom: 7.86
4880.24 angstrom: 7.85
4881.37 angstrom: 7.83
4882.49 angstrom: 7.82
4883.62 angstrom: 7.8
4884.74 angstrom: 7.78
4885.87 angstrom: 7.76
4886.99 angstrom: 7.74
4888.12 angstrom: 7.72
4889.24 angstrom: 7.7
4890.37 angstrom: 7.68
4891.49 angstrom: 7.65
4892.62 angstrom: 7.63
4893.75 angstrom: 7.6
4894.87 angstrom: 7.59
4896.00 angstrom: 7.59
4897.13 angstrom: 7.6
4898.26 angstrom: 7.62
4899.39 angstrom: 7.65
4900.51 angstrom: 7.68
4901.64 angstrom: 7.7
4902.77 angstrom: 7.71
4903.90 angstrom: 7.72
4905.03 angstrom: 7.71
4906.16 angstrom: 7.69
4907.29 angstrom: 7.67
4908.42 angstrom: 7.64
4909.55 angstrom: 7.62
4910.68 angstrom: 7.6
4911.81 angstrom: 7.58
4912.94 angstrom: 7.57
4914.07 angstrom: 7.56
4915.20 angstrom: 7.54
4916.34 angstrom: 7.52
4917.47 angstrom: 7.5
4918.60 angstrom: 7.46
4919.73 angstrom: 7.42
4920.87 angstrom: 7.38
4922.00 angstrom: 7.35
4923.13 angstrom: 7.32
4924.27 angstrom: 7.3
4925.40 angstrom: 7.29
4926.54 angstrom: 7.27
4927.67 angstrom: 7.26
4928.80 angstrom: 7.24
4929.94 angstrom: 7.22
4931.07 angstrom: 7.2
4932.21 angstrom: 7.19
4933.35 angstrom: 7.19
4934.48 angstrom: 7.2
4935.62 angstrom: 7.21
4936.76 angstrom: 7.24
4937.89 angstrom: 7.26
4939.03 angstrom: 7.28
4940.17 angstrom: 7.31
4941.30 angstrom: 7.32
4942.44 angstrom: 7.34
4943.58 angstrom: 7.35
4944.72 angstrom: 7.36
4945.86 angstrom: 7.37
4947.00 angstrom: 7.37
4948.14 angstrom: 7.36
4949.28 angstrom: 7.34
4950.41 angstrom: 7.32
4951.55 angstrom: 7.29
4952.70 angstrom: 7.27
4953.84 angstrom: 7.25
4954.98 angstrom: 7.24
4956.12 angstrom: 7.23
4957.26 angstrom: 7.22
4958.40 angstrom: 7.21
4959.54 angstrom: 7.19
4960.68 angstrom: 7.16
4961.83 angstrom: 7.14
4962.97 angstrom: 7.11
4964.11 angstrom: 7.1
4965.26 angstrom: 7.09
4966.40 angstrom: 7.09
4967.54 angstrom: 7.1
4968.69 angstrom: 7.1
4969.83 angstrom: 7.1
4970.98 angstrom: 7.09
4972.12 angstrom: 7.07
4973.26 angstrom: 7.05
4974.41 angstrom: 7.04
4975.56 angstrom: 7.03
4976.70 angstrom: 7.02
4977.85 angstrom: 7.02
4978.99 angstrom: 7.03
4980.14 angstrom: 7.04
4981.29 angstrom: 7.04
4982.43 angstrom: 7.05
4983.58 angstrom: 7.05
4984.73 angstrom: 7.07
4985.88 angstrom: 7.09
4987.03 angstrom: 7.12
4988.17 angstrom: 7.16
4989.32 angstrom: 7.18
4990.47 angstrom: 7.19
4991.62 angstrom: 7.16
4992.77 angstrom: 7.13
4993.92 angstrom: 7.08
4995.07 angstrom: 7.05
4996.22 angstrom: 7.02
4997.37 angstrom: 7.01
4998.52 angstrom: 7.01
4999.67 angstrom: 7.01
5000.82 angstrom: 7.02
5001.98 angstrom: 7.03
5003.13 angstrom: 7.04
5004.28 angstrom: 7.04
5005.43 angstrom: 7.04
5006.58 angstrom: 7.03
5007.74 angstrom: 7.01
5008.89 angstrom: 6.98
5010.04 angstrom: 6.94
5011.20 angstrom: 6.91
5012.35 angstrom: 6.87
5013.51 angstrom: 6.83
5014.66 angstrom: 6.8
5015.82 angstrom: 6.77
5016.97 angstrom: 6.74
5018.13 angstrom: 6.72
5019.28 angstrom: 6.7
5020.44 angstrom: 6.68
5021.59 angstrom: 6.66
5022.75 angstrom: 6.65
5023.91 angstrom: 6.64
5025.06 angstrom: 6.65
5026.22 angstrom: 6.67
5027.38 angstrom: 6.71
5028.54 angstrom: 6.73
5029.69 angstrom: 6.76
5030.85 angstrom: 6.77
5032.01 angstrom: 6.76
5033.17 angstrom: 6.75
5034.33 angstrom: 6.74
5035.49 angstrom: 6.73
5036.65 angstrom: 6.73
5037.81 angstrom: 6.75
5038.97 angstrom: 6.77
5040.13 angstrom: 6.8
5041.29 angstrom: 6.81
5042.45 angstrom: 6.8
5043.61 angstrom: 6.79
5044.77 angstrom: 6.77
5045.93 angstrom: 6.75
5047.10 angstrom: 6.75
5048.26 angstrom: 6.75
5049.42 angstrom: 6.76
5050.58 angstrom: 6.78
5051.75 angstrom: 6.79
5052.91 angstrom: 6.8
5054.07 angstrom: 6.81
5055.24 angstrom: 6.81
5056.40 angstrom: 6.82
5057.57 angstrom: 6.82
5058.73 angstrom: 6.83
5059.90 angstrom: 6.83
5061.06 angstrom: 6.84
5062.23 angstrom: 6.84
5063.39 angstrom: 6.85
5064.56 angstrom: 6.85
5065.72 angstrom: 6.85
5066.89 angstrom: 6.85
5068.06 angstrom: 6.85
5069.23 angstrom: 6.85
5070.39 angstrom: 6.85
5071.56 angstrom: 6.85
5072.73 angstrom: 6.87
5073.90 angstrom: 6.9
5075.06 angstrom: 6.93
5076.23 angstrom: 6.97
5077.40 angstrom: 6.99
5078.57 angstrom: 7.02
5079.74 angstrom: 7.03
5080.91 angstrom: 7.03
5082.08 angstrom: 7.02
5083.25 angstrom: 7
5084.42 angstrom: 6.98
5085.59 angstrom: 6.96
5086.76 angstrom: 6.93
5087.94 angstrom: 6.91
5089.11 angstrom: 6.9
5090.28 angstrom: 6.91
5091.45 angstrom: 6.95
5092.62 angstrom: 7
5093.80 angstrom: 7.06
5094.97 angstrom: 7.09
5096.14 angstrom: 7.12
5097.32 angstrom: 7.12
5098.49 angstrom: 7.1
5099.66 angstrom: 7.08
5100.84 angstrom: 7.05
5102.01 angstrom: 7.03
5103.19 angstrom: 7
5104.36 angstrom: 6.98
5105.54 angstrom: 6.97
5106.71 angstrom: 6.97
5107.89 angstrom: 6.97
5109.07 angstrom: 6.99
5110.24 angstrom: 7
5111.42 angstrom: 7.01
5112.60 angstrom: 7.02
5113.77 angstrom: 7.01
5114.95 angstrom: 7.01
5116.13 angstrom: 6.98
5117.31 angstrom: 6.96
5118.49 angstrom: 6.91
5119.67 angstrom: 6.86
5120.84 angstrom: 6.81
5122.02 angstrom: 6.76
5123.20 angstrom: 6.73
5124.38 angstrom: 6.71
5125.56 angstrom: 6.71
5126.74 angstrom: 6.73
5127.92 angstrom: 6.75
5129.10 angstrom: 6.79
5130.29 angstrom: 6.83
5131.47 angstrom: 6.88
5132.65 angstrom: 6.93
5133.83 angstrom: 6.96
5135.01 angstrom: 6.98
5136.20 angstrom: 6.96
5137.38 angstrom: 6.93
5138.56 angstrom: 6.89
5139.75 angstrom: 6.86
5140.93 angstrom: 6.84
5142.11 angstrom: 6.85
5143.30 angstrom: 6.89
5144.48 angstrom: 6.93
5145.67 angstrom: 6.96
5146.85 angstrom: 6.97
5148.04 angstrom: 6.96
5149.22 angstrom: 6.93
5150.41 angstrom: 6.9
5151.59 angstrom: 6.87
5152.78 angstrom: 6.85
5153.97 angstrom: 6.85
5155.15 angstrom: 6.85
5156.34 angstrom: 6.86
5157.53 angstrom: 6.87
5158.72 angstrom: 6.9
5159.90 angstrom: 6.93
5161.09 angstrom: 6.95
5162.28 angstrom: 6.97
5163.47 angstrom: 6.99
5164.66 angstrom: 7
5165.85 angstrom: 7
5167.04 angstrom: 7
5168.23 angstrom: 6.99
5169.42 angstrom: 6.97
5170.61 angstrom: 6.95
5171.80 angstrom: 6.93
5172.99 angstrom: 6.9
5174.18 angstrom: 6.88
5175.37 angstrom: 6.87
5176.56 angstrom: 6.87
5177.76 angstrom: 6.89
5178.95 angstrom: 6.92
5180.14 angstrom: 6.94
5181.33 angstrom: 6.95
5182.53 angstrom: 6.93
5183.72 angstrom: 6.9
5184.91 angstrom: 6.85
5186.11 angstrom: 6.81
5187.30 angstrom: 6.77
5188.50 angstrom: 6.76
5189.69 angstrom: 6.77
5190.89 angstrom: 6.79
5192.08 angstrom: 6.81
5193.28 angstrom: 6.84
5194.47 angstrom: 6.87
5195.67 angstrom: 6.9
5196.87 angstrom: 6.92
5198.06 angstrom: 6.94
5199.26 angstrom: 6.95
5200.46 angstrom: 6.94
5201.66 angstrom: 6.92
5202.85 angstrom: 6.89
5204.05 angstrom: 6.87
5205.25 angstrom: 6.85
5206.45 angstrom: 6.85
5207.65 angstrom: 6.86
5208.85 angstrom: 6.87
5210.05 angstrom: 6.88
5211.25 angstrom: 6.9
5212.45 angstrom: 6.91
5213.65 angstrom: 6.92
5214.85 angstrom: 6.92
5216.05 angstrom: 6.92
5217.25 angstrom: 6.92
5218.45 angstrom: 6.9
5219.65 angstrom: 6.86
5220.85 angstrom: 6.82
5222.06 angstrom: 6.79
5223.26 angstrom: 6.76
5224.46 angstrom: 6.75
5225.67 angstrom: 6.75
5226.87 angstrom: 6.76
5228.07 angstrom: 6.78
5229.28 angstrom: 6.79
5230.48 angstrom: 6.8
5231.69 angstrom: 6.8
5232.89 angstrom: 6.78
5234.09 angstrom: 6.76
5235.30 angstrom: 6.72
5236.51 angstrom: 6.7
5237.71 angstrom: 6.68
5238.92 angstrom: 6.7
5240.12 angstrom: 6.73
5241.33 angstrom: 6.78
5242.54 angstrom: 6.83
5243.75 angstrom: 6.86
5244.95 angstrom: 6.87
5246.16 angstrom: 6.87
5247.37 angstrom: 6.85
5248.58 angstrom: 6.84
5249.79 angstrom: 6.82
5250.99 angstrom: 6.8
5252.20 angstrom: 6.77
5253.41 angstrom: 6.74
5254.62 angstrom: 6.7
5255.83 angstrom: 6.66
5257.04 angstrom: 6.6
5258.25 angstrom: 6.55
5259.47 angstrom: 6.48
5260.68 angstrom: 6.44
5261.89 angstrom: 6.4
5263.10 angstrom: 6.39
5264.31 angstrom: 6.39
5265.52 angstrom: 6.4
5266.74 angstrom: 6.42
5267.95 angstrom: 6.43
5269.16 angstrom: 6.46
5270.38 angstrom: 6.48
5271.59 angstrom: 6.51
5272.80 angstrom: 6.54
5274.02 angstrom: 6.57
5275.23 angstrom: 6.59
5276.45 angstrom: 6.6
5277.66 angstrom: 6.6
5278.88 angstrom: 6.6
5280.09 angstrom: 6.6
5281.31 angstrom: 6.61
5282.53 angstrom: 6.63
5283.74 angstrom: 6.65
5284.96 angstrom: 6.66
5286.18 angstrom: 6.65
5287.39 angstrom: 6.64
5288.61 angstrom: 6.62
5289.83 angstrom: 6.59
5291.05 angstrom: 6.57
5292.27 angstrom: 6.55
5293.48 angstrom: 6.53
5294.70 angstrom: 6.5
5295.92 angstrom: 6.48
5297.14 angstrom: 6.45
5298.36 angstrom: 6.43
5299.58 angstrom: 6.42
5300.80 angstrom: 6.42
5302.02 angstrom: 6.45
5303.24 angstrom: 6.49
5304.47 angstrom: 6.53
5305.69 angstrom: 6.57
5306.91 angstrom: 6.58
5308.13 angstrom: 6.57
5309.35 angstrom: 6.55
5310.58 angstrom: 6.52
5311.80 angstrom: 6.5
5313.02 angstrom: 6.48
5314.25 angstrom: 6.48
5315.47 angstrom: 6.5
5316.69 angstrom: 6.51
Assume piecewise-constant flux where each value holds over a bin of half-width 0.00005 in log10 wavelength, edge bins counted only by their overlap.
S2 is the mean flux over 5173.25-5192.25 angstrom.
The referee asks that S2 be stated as 6.86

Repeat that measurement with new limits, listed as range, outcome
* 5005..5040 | 6.78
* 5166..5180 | 6.93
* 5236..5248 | 6.79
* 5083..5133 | 6.94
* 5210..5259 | 6.79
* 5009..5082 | 6.81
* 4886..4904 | 7.66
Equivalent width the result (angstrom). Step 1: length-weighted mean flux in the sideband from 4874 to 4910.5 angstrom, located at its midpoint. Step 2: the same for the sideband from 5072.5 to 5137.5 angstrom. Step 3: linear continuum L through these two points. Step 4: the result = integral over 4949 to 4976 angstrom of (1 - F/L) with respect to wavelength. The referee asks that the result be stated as 1.1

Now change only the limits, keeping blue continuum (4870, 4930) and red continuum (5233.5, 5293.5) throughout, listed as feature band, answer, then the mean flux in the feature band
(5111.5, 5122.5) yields 0.2 angstrom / 6.93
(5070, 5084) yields 0.4 angstrom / 6.96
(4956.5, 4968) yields 0.5 angstrom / 7.15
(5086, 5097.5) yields 0.2 angstrom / 6.99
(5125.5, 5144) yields 0.3 angstrom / 6.87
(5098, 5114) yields 0.1 angstrom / 7.01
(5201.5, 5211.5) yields -0.1 angstrom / 6.87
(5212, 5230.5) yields -0.2 angstrom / 6.84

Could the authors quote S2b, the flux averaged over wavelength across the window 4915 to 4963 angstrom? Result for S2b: 7.29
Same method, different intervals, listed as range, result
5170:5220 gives 6.88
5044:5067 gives 6.81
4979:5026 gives 6.95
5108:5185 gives 6.91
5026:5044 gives 6.76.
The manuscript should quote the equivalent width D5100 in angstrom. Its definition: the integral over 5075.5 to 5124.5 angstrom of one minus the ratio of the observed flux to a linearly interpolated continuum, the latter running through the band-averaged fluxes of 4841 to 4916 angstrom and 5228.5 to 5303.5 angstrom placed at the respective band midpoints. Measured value 0.8 angstrom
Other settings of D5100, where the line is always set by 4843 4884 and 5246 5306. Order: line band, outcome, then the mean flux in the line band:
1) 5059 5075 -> 0.7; 6.86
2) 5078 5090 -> 0.3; 6.97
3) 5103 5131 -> 0.6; 6.89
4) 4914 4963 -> 1.8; 7.3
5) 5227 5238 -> -0.1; 6.76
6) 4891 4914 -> 0.1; 7.64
